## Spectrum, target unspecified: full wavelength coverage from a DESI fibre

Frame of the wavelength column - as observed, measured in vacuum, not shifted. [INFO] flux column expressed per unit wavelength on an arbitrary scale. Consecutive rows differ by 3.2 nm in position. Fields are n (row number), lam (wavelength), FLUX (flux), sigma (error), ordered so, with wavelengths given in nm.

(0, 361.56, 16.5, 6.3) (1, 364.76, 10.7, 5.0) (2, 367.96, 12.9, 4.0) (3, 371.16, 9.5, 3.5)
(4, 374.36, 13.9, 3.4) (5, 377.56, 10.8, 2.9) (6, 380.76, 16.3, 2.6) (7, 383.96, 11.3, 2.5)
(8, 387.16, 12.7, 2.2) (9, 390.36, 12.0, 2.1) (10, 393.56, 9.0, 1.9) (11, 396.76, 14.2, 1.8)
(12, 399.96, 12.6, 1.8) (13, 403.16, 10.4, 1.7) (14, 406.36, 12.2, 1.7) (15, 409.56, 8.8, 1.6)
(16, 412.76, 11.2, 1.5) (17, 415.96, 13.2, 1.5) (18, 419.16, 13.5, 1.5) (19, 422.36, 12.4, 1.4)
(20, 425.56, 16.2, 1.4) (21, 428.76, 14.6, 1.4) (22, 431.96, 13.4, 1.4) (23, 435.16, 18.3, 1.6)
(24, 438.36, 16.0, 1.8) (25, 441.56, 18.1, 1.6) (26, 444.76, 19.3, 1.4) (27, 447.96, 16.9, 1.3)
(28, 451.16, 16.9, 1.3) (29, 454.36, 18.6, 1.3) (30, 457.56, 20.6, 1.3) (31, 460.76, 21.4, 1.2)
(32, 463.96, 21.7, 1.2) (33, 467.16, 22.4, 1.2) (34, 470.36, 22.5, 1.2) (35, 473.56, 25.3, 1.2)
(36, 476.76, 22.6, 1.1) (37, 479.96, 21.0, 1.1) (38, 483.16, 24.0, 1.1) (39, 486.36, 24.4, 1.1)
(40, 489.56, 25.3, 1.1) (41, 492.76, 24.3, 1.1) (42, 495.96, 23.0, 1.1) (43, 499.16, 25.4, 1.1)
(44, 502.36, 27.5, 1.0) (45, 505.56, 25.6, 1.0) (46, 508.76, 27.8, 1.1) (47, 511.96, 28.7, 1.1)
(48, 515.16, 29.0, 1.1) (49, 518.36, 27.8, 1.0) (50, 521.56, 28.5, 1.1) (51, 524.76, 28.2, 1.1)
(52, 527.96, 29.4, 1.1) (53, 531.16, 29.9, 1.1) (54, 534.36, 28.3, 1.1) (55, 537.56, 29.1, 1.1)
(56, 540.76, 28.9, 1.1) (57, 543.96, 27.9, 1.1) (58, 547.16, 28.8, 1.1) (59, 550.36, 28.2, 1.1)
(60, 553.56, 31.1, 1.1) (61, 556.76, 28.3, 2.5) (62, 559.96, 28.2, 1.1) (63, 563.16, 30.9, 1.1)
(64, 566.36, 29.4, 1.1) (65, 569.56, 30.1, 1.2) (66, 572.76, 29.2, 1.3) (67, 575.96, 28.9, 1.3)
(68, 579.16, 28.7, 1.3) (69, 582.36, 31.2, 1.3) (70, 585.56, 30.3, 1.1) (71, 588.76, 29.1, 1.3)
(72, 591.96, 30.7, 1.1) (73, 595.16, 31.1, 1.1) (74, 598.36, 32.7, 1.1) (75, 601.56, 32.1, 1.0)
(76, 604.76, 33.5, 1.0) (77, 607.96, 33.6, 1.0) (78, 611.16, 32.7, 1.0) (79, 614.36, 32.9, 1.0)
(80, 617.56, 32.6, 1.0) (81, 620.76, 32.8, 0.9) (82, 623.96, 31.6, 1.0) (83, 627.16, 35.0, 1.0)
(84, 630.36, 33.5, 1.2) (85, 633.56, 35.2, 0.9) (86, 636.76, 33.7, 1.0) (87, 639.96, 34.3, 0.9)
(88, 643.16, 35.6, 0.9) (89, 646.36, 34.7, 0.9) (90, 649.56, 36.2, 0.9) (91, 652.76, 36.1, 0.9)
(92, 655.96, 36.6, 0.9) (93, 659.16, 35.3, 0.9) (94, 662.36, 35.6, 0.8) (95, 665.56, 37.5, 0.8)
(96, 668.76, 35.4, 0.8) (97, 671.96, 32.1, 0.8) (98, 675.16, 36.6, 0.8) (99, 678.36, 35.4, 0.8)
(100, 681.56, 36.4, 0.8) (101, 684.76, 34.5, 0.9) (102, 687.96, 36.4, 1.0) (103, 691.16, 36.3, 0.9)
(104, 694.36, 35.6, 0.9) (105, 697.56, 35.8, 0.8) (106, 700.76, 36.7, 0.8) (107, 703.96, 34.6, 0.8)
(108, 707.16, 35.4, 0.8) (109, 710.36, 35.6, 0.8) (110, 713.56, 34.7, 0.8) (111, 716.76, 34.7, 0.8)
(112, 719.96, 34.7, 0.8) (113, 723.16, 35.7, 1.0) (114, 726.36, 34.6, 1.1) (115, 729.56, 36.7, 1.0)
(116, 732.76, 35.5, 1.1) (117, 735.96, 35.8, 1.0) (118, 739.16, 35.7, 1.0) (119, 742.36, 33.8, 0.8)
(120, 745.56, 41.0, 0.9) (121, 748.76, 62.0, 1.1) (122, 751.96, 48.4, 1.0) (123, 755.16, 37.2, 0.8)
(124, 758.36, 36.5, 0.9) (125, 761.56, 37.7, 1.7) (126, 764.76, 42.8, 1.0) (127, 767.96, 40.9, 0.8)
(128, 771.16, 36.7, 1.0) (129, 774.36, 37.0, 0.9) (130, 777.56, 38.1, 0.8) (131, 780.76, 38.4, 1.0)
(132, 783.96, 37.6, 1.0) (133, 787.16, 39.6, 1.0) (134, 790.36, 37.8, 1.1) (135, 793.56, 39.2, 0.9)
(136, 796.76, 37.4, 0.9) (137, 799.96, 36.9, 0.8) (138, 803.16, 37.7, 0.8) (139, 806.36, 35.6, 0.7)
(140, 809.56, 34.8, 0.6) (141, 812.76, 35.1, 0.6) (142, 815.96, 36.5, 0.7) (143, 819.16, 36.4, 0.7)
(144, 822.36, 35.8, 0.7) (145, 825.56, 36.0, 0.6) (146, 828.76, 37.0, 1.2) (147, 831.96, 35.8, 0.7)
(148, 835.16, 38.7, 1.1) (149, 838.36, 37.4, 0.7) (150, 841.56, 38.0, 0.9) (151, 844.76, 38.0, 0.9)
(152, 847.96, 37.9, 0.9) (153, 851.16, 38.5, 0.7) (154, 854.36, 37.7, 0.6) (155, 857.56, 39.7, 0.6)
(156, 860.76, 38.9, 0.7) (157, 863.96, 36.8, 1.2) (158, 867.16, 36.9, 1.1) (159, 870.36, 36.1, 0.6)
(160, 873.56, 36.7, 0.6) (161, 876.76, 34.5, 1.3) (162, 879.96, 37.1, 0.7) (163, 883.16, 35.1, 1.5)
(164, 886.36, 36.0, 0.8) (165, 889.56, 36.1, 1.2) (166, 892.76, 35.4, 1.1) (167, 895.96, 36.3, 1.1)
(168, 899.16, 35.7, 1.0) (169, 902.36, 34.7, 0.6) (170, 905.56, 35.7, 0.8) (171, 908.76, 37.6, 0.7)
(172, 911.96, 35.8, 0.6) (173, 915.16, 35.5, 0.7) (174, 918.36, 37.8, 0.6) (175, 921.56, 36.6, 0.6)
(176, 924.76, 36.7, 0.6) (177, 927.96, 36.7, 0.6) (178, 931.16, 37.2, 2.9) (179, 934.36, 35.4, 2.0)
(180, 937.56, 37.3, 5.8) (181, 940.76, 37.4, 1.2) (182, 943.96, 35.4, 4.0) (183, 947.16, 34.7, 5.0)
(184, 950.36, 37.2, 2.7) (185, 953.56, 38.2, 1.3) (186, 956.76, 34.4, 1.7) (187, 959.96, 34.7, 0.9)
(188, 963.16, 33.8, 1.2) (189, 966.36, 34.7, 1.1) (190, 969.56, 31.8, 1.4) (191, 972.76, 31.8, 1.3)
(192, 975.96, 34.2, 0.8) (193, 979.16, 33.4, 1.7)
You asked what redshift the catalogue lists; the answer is 0.140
